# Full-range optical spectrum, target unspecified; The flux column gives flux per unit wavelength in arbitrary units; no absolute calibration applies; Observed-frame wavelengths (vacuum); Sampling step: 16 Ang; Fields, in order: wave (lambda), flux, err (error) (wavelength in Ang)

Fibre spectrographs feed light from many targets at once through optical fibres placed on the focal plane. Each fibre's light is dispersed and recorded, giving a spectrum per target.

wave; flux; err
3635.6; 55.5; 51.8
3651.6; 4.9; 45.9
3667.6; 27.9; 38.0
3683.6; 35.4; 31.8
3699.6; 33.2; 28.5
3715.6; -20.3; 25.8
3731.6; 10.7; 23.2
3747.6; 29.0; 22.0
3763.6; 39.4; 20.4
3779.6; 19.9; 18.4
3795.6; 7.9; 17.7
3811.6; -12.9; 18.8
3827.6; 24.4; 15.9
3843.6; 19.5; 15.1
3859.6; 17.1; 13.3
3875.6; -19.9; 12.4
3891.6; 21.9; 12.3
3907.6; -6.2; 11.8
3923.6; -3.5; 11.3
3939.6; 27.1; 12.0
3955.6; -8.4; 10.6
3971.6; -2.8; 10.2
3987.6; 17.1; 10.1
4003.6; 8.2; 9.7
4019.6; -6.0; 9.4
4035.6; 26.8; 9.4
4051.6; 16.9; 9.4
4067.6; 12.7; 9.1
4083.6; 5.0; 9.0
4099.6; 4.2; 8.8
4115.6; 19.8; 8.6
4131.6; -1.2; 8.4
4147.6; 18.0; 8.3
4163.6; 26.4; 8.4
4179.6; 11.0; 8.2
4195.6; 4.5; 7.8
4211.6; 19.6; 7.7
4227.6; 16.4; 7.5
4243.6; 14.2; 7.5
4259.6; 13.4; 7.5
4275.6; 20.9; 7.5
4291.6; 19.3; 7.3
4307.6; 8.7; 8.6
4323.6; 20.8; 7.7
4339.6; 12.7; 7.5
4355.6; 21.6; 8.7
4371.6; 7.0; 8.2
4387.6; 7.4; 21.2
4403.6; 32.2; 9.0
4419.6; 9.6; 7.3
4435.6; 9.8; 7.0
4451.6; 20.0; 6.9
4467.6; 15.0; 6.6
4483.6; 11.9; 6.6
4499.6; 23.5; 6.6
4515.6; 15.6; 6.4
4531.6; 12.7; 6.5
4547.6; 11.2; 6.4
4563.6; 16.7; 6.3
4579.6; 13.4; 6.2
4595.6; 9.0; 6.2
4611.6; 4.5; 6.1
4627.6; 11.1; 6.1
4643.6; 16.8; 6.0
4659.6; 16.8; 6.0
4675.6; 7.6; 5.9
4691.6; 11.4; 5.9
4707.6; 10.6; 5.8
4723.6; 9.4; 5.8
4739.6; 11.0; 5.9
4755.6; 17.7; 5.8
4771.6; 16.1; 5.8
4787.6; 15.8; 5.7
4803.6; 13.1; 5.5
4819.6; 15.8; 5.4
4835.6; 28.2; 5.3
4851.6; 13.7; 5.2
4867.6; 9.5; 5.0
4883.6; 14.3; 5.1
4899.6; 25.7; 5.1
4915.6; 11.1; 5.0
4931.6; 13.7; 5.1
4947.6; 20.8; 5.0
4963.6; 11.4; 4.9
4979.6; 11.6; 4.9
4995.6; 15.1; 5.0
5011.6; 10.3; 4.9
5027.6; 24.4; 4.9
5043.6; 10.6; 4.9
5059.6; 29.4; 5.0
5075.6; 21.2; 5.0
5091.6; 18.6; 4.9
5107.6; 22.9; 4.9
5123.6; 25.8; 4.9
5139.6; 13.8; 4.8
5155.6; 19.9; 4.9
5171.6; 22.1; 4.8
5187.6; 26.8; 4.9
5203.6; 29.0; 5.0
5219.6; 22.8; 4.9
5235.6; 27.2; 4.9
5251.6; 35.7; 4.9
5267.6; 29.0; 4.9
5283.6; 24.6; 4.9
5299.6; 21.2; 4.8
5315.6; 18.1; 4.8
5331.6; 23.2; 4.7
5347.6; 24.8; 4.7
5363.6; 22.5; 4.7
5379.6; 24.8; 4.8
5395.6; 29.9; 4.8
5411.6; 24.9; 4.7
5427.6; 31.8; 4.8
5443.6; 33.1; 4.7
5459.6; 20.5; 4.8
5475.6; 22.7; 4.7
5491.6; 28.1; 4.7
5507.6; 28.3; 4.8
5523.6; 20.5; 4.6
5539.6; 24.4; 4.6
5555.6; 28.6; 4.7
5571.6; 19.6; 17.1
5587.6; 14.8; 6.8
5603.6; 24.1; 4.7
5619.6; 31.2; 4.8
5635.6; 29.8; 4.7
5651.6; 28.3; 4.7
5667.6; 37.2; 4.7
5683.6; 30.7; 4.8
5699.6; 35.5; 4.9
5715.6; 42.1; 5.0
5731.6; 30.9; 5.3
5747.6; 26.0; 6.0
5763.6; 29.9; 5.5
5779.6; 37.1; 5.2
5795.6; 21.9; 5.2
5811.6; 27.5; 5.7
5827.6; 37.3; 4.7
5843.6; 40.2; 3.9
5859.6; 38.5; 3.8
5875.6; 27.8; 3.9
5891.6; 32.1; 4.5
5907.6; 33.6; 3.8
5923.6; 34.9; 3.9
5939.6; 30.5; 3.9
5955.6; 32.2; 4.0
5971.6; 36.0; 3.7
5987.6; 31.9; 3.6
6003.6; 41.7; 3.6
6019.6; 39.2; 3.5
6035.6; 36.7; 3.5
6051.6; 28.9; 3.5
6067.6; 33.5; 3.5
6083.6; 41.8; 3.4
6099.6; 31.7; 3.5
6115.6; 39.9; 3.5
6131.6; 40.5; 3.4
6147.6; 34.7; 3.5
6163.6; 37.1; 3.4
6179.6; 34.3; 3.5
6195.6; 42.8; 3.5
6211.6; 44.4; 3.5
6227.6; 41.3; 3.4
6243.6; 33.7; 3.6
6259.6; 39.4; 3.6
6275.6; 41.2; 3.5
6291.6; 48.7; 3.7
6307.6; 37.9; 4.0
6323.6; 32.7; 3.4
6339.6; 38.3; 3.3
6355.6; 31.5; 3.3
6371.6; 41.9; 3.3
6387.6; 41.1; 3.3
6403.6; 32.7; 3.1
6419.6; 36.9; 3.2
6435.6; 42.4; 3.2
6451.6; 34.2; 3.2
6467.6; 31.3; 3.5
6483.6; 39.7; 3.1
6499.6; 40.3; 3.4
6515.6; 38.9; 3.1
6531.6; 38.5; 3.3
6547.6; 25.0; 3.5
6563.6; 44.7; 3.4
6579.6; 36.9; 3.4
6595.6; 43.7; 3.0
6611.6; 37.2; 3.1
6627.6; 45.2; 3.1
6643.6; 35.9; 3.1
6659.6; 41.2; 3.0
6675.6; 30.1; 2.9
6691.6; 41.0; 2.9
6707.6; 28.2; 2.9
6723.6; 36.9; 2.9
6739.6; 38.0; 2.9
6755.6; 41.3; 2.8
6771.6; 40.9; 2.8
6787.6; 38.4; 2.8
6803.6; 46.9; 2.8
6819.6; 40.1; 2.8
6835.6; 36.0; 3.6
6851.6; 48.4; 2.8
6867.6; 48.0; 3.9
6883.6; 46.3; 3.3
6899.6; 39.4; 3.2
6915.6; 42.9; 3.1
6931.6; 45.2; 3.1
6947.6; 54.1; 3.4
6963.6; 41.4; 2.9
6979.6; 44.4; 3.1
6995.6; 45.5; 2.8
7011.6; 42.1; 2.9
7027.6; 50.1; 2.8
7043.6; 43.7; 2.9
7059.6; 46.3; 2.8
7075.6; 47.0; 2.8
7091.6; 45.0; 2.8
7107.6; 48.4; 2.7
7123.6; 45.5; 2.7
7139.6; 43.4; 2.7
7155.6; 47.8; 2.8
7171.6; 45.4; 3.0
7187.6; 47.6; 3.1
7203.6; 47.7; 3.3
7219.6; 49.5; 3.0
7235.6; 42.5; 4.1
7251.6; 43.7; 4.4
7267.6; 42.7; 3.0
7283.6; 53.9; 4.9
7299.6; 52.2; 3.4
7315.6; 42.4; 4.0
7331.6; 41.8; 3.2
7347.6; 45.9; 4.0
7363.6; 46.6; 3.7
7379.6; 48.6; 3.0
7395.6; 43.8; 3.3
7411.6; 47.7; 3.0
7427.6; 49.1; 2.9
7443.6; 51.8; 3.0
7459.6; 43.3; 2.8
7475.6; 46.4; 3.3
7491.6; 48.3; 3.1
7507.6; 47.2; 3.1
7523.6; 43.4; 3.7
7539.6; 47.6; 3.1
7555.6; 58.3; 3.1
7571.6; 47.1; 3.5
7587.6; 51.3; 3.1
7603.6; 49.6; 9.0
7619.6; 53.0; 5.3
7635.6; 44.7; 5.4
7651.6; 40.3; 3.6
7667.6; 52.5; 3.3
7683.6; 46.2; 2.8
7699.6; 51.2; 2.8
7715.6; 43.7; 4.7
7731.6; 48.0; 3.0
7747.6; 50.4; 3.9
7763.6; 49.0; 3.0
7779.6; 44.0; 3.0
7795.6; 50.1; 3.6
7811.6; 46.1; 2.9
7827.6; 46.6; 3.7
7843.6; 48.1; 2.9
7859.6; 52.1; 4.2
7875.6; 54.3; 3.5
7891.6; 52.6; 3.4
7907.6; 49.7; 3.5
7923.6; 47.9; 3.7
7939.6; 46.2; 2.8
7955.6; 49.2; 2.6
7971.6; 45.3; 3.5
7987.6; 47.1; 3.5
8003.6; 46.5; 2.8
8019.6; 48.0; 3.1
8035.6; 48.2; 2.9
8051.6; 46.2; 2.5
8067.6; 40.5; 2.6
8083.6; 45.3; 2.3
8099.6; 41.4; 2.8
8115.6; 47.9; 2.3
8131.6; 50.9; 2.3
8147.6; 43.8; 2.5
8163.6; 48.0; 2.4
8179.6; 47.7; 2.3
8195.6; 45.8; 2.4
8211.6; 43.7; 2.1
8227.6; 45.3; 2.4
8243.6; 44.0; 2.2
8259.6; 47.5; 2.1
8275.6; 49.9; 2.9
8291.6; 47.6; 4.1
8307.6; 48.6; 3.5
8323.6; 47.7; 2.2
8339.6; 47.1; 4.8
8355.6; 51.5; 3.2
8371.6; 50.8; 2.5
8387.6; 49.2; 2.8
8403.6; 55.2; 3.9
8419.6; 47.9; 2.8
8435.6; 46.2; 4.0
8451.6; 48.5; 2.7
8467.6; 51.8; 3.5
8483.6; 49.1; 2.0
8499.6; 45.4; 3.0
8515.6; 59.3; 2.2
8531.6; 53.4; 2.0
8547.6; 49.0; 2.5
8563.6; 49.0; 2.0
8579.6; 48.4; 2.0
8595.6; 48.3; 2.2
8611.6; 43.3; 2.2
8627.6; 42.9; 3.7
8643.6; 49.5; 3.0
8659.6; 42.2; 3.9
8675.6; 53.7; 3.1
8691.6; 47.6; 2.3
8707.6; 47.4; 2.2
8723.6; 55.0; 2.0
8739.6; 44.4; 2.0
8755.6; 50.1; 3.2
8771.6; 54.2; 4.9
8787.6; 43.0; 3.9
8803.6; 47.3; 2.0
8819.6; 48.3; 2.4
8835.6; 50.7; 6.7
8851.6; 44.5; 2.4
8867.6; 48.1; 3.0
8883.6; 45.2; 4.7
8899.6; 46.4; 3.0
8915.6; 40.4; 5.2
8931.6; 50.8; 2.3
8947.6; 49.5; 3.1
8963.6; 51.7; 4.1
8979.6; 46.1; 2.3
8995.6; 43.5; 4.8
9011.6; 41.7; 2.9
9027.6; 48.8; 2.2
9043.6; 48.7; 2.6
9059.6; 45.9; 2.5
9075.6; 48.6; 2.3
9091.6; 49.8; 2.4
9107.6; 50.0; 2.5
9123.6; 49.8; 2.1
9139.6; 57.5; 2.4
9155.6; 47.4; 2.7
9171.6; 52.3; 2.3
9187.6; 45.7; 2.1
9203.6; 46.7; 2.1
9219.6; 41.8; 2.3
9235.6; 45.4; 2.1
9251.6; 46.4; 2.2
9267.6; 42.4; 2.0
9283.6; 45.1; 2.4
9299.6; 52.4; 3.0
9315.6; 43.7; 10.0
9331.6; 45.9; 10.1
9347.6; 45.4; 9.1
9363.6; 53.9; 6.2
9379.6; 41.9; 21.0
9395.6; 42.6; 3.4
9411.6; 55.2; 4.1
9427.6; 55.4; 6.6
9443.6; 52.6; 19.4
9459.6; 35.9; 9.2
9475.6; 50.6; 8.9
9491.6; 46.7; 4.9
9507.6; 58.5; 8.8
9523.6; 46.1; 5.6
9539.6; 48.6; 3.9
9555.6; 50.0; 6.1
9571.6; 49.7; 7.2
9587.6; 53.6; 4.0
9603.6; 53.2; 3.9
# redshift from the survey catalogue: 0.30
